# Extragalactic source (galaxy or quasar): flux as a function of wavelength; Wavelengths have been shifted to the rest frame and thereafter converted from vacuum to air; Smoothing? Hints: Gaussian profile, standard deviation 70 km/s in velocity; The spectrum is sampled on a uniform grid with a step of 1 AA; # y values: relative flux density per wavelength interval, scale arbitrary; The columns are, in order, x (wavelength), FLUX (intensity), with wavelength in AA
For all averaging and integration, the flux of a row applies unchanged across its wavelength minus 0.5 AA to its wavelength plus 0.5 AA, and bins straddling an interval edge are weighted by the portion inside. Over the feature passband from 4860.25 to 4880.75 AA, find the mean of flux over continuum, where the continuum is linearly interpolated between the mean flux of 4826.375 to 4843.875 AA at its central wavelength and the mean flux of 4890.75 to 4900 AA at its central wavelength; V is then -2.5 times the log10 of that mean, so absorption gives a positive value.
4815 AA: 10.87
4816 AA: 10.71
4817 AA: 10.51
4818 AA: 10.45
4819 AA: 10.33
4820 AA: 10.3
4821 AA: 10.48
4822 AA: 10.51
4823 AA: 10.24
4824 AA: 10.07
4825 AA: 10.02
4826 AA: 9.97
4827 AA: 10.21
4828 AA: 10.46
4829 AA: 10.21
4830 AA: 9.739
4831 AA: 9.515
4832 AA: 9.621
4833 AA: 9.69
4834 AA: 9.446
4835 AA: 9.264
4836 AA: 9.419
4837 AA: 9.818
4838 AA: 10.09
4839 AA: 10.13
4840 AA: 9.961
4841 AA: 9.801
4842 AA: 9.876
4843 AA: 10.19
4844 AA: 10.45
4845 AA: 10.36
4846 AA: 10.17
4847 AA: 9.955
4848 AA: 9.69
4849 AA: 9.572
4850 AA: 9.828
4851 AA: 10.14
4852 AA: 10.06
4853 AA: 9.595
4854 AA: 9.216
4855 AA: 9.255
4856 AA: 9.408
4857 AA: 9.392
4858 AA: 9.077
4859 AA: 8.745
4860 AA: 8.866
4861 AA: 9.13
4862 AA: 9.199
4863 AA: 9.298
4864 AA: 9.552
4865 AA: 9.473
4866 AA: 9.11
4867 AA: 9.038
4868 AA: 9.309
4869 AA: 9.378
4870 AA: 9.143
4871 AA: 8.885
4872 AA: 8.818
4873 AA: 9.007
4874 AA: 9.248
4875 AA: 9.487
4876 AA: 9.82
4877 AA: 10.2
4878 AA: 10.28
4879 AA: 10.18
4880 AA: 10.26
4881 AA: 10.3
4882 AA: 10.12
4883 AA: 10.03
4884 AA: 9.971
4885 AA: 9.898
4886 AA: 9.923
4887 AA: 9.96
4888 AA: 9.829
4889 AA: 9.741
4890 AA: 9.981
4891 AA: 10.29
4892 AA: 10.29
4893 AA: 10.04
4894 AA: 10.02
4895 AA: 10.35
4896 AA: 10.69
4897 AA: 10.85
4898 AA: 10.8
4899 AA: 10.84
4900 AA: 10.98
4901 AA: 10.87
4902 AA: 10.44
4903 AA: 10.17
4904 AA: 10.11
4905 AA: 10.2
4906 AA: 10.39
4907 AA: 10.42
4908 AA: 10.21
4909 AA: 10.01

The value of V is 0.09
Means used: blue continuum 9.86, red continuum 10.5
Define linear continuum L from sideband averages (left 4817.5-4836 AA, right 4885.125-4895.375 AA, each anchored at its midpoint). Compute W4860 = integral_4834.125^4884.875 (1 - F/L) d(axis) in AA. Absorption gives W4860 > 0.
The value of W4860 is 1.98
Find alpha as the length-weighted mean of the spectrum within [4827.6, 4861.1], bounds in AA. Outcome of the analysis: 9.71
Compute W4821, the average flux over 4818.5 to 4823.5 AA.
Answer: 10.4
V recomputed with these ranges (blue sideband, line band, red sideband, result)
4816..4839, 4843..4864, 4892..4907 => 0.07 mag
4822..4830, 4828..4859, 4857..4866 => -0.01 mag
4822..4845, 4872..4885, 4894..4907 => 0.05 mag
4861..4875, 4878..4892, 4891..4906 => -0.02 mag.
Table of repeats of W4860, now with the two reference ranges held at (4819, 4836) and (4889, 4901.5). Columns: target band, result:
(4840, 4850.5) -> 0.1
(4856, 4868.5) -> 1.3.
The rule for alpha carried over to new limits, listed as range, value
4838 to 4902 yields 9.82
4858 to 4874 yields 9.13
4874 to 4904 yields 10.2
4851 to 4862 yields 9.31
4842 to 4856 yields 9.87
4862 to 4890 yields 9.64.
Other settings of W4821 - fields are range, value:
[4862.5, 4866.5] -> 9.36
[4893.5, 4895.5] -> 10.2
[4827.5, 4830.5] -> 10.1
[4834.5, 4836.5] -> 9.34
